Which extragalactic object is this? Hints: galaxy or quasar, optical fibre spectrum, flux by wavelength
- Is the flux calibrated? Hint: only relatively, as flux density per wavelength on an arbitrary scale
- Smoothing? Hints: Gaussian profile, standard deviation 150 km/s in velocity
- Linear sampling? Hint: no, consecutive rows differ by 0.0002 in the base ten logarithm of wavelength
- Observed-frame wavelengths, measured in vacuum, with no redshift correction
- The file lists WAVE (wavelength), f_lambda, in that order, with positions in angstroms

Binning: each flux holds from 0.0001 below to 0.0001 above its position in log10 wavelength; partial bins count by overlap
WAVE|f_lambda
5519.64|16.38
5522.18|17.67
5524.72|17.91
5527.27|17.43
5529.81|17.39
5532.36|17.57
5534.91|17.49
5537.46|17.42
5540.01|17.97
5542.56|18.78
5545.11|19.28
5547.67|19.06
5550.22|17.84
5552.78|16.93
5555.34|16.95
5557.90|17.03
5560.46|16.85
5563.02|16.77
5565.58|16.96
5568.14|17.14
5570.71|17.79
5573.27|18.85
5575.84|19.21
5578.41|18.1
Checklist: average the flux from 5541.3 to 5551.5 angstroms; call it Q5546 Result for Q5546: 18.7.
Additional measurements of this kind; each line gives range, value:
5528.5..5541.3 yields 17.6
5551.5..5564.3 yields 16.9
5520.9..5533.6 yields 17.6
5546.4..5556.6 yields 17.7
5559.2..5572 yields 17.1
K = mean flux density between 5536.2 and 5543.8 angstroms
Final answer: 18.1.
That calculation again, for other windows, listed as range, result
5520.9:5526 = 17.8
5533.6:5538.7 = 17.4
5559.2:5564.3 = 16.8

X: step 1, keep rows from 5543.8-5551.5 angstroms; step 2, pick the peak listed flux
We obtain 19.28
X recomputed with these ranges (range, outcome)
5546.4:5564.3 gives 19.06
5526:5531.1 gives 17.43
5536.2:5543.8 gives 18.78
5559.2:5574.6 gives 18.85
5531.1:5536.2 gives 17.57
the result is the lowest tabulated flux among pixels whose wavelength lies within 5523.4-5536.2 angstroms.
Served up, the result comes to 17.39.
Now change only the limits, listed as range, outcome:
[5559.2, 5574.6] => 16.77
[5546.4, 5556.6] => 16.93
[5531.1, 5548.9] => 17.42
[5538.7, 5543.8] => 17.97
